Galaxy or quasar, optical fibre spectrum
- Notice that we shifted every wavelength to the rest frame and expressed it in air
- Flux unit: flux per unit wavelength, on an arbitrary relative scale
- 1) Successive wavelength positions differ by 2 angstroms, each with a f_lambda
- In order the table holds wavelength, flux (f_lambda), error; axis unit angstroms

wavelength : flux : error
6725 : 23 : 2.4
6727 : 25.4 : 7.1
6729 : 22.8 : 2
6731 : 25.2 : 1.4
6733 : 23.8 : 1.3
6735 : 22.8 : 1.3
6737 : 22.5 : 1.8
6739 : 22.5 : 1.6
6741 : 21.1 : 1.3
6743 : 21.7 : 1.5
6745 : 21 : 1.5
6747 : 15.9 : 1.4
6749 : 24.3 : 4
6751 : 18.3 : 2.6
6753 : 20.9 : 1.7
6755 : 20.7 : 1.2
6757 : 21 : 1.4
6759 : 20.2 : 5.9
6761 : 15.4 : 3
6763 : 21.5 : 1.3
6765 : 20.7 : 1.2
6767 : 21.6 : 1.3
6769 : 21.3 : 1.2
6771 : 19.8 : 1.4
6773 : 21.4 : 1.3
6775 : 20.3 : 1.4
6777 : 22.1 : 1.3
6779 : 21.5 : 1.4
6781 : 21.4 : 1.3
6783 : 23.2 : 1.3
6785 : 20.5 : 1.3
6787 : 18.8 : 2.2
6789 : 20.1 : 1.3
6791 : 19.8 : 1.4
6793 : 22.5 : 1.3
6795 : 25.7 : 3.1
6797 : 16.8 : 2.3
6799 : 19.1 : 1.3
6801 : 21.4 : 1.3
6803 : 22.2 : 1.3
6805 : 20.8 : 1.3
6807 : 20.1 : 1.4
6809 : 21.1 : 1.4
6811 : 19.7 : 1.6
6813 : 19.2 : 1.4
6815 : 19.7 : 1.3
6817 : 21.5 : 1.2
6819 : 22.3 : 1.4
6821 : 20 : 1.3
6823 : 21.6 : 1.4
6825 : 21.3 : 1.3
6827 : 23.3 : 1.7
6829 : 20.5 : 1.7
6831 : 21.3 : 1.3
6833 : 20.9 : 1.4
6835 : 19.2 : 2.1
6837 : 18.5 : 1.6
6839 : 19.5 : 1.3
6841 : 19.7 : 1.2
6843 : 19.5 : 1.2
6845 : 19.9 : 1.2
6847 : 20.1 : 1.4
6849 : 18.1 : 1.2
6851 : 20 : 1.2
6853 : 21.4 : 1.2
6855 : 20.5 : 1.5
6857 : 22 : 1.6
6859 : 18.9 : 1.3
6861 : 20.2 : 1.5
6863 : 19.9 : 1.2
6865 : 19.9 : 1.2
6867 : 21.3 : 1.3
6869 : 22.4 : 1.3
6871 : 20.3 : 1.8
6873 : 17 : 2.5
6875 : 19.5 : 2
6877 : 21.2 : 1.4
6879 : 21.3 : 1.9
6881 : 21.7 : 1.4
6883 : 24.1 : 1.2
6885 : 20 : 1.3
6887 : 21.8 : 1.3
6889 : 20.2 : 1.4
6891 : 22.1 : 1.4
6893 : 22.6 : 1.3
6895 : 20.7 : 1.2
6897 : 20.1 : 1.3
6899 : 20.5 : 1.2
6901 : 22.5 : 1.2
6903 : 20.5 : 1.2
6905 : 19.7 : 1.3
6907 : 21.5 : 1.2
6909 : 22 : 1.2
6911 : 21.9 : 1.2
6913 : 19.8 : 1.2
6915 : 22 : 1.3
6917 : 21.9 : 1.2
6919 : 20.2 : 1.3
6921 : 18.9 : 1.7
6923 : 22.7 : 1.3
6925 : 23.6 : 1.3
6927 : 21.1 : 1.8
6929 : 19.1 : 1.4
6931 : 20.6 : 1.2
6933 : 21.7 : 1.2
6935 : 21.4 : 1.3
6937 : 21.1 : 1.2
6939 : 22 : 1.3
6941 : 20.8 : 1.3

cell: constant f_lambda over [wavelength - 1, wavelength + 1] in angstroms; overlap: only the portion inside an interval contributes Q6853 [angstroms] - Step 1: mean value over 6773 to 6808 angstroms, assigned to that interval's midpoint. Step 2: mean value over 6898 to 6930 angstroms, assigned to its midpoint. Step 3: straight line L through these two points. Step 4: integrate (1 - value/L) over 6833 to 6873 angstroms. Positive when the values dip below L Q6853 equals 2.0 angstroms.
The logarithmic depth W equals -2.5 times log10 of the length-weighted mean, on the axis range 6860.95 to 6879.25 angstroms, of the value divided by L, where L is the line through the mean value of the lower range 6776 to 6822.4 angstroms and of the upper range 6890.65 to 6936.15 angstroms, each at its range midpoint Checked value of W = 0.04 mag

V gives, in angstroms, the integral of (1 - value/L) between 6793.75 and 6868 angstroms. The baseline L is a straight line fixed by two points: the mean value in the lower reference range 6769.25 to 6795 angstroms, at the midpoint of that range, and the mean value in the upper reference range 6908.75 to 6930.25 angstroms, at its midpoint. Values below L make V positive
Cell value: 2.4 angstroms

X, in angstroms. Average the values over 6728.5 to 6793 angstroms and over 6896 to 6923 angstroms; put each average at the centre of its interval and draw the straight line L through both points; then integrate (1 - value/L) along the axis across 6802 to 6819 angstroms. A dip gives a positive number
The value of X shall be 0.32 angstroms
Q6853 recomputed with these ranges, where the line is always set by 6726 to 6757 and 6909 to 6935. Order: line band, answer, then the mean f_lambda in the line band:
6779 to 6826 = 1.78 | 20.8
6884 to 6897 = 0.09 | 21.1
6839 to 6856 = 1.26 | 19.9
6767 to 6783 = 0.36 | 21.3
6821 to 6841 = 0.87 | 20.6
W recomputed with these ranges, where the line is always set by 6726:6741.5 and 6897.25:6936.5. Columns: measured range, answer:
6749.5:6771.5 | 0.14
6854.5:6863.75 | 0.08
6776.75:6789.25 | 0.08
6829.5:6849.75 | 0.12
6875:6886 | 0.00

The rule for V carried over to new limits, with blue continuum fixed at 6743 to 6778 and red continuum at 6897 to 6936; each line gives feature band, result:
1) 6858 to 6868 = 0.4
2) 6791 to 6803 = -0.3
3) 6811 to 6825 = 0.0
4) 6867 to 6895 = -0.2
